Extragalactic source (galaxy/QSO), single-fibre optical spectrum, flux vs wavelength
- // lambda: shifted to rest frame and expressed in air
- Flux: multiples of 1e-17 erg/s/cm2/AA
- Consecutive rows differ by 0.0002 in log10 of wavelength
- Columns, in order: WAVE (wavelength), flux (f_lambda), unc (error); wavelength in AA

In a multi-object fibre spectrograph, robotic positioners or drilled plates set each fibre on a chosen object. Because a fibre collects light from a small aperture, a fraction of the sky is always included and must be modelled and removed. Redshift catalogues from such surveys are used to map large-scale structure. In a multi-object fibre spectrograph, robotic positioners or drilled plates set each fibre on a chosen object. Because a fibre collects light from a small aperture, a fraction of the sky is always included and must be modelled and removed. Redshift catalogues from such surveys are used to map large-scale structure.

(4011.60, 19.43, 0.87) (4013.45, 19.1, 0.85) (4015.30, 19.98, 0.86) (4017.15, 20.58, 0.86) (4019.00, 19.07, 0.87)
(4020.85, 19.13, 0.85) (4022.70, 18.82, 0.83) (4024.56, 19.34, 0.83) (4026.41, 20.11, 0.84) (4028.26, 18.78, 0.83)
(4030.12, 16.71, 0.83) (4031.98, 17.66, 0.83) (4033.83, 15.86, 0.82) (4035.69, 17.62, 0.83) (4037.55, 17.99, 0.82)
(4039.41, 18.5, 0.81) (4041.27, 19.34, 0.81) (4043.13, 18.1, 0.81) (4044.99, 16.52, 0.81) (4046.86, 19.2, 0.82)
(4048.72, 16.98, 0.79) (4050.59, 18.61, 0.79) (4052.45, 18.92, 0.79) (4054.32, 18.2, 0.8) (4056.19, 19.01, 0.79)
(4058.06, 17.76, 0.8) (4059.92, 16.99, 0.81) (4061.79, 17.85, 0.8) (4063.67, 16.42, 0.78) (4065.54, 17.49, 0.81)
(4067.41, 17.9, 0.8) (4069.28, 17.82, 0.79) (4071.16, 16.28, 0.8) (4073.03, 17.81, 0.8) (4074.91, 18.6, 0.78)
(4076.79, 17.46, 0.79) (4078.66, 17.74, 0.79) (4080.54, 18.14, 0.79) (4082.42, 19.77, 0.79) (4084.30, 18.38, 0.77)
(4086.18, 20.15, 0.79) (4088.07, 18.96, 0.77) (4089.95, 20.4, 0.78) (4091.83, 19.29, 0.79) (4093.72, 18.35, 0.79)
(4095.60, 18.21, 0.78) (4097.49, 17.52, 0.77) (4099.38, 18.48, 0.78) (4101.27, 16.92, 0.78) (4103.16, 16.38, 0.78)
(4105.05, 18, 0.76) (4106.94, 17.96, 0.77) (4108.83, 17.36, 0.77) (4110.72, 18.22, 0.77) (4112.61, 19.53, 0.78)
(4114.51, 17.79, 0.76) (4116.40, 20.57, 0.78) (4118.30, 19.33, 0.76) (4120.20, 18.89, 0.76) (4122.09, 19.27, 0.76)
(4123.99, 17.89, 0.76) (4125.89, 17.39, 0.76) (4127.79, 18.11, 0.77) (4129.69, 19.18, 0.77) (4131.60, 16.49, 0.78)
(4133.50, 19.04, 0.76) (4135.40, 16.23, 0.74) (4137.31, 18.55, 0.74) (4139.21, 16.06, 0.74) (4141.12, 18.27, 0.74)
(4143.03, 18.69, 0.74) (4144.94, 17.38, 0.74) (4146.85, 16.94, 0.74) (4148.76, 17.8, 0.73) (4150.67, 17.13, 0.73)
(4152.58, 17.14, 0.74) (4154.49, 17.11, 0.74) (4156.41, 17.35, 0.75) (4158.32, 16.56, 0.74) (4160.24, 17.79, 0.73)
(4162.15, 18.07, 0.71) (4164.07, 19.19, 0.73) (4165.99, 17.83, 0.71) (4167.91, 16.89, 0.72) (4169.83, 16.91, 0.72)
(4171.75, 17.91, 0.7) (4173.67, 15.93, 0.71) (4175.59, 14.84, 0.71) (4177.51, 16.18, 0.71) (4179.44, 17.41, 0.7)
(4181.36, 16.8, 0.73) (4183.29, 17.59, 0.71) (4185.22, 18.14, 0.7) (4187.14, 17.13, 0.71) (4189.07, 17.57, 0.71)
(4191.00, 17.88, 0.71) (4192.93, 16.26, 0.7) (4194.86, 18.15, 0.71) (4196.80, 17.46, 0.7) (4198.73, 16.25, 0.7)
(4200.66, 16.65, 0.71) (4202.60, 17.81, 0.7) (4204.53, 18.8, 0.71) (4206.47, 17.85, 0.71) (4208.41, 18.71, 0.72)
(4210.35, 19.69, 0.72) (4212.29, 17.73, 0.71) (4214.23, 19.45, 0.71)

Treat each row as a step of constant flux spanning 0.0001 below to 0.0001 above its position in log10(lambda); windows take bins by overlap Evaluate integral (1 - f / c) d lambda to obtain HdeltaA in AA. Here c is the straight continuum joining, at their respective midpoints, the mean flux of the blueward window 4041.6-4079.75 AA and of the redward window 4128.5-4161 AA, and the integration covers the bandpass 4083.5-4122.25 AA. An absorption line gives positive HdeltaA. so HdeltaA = -2.0 AA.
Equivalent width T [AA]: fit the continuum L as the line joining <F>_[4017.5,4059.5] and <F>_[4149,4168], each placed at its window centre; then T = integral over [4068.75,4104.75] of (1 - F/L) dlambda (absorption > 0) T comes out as -0.5 AA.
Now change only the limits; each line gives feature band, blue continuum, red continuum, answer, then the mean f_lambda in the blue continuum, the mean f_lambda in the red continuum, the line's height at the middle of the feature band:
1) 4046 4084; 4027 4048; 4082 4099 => 1.0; 17.9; 19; 18.4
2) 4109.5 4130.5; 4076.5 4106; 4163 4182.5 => -1.0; 18.4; 17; 17.9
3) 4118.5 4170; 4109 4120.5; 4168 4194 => 0.9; 18.9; 17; 18.1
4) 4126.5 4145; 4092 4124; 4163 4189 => 0.0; 18.3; 17.2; 17.8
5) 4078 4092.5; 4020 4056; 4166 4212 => -0.9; 18.2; 17.4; 18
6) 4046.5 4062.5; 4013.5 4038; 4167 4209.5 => 0.2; 18.6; 17.2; 18.4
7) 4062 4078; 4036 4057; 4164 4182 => 0.5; 18.3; 16.9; 18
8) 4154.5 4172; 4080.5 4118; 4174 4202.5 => -0.1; 18.5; 17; 17.4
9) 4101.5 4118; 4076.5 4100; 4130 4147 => 0.0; 18.7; 17.6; 18.2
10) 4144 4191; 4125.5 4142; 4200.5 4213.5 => 1.9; 17.7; 18.3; 18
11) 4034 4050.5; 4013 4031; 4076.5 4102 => 0.9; 19.2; 18.6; 19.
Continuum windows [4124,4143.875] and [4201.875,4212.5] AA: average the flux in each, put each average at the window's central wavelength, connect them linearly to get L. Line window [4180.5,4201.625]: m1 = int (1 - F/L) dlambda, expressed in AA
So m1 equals 1.2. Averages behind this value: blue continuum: 17.8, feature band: 17.3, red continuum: 18.5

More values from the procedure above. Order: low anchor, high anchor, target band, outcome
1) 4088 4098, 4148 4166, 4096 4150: 0.7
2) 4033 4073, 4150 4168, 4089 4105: -0.5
